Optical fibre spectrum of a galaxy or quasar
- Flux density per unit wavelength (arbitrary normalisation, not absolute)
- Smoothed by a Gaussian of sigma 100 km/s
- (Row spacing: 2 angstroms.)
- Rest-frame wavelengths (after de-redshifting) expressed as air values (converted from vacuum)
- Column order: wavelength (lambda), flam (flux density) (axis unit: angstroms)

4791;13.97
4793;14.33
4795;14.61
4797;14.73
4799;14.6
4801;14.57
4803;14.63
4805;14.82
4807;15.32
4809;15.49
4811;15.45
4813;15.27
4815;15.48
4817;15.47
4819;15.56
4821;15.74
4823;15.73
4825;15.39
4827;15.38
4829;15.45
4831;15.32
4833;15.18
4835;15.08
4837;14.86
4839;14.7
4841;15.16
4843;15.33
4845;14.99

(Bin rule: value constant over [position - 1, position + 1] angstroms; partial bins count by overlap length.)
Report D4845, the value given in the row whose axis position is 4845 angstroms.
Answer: 14.99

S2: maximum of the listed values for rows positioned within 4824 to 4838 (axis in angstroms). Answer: 15.45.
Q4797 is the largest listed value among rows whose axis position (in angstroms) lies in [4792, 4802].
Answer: 14.73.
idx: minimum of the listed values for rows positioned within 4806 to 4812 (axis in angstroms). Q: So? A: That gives 15.32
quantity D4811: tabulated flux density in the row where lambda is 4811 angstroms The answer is 15.45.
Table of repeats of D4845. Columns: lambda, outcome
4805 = 14.82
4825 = 15.39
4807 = 15.32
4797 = 14.73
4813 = 15.27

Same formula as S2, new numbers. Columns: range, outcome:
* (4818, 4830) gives 15.74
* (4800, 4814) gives 15.49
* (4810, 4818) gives 15.48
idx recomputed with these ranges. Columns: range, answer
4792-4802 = 14.33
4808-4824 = 15.27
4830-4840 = 14.7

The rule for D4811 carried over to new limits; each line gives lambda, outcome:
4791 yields 13.97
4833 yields 15.18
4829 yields 15.45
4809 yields 15.49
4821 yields 15.74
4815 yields 15.48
